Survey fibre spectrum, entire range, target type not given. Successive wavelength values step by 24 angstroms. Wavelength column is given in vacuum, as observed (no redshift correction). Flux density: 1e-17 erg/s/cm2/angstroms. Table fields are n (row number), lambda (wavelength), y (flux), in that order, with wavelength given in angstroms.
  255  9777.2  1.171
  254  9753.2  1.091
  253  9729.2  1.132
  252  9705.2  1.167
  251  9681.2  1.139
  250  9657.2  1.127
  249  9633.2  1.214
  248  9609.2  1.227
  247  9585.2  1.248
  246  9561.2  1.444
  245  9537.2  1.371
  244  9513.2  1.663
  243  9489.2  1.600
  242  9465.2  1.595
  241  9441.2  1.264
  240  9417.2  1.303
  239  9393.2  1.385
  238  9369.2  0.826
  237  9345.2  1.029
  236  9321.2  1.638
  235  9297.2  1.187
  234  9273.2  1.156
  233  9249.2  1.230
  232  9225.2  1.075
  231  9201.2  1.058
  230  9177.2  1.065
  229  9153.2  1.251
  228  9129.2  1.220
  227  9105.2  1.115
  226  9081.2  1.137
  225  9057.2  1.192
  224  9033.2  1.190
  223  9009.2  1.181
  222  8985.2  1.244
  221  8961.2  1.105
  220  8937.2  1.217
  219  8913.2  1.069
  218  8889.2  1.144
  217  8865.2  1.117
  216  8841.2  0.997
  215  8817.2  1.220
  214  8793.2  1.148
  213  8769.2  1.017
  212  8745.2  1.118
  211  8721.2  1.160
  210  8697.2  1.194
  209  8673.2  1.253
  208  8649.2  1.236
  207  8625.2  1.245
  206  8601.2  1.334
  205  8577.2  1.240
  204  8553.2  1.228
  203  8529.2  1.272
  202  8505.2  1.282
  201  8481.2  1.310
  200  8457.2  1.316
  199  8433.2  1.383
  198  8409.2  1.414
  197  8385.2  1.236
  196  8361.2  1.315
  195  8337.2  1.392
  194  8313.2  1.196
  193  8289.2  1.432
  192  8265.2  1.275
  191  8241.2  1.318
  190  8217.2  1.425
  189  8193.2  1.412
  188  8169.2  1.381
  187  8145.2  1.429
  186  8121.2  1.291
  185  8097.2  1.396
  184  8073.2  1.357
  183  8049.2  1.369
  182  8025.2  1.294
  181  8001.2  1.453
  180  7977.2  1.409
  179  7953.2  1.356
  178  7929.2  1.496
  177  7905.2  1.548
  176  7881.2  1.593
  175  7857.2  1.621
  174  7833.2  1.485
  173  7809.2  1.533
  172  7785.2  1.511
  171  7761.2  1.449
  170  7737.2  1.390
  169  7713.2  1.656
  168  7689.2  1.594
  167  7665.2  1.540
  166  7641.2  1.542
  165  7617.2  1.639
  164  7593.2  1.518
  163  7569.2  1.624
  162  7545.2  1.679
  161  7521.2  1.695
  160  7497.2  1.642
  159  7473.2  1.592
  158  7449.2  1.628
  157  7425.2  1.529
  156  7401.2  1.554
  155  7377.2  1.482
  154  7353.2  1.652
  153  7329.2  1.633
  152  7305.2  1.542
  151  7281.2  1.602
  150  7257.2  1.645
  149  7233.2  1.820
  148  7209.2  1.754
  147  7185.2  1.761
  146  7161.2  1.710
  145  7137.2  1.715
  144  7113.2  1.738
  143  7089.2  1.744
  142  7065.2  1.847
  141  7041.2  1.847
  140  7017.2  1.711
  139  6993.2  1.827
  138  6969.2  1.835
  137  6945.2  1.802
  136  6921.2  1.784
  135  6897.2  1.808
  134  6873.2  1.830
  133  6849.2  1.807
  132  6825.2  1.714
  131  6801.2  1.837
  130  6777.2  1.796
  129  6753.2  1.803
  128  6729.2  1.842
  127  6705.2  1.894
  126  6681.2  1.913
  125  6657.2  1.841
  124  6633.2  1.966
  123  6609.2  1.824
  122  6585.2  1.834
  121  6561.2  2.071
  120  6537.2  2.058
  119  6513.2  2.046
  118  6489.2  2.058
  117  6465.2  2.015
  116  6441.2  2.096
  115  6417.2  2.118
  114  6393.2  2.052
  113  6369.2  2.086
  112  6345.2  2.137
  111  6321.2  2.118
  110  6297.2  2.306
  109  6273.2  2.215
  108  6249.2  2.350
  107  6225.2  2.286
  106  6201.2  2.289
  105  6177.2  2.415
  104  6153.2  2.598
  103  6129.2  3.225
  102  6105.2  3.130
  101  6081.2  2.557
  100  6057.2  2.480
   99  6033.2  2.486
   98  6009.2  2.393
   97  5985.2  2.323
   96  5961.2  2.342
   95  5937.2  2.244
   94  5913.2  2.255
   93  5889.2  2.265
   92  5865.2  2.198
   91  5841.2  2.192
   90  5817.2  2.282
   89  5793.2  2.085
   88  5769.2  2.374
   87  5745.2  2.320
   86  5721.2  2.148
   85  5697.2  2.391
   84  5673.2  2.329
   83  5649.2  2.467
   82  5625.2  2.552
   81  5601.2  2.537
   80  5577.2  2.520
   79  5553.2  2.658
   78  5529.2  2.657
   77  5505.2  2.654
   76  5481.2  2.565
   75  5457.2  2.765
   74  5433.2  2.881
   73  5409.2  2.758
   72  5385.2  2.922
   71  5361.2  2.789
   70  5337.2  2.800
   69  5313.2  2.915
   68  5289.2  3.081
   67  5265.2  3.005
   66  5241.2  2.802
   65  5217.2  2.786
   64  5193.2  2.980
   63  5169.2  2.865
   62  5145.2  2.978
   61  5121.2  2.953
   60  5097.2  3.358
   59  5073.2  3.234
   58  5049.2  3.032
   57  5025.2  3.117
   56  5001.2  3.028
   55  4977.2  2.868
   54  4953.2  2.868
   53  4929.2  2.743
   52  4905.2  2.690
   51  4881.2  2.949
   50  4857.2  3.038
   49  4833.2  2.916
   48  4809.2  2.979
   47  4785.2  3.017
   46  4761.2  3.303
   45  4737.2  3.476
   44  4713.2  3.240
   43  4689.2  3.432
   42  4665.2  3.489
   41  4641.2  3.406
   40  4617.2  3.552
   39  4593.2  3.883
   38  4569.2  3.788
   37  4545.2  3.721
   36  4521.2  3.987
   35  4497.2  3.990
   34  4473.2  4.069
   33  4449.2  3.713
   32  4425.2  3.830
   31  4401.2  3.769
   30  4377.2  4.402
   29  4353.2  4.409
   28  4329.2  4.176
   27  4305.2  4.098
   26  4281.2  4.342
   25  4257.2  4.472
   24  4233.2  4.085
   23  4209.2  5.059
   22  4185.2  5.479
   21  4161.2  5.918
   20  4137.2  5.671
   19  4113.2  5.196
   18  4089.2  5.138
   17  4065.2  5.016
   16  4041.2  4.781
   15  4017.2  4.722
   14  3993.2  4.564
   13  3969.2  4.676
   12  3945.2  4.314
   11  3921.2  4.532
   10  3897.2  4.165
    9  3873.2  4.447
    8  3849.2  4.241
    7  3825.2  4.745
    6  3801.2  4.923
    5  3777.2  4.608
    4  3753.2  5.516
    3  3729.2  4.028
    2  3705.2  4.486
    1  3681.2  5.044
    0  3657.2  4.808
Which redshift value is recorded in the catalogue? 1.19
